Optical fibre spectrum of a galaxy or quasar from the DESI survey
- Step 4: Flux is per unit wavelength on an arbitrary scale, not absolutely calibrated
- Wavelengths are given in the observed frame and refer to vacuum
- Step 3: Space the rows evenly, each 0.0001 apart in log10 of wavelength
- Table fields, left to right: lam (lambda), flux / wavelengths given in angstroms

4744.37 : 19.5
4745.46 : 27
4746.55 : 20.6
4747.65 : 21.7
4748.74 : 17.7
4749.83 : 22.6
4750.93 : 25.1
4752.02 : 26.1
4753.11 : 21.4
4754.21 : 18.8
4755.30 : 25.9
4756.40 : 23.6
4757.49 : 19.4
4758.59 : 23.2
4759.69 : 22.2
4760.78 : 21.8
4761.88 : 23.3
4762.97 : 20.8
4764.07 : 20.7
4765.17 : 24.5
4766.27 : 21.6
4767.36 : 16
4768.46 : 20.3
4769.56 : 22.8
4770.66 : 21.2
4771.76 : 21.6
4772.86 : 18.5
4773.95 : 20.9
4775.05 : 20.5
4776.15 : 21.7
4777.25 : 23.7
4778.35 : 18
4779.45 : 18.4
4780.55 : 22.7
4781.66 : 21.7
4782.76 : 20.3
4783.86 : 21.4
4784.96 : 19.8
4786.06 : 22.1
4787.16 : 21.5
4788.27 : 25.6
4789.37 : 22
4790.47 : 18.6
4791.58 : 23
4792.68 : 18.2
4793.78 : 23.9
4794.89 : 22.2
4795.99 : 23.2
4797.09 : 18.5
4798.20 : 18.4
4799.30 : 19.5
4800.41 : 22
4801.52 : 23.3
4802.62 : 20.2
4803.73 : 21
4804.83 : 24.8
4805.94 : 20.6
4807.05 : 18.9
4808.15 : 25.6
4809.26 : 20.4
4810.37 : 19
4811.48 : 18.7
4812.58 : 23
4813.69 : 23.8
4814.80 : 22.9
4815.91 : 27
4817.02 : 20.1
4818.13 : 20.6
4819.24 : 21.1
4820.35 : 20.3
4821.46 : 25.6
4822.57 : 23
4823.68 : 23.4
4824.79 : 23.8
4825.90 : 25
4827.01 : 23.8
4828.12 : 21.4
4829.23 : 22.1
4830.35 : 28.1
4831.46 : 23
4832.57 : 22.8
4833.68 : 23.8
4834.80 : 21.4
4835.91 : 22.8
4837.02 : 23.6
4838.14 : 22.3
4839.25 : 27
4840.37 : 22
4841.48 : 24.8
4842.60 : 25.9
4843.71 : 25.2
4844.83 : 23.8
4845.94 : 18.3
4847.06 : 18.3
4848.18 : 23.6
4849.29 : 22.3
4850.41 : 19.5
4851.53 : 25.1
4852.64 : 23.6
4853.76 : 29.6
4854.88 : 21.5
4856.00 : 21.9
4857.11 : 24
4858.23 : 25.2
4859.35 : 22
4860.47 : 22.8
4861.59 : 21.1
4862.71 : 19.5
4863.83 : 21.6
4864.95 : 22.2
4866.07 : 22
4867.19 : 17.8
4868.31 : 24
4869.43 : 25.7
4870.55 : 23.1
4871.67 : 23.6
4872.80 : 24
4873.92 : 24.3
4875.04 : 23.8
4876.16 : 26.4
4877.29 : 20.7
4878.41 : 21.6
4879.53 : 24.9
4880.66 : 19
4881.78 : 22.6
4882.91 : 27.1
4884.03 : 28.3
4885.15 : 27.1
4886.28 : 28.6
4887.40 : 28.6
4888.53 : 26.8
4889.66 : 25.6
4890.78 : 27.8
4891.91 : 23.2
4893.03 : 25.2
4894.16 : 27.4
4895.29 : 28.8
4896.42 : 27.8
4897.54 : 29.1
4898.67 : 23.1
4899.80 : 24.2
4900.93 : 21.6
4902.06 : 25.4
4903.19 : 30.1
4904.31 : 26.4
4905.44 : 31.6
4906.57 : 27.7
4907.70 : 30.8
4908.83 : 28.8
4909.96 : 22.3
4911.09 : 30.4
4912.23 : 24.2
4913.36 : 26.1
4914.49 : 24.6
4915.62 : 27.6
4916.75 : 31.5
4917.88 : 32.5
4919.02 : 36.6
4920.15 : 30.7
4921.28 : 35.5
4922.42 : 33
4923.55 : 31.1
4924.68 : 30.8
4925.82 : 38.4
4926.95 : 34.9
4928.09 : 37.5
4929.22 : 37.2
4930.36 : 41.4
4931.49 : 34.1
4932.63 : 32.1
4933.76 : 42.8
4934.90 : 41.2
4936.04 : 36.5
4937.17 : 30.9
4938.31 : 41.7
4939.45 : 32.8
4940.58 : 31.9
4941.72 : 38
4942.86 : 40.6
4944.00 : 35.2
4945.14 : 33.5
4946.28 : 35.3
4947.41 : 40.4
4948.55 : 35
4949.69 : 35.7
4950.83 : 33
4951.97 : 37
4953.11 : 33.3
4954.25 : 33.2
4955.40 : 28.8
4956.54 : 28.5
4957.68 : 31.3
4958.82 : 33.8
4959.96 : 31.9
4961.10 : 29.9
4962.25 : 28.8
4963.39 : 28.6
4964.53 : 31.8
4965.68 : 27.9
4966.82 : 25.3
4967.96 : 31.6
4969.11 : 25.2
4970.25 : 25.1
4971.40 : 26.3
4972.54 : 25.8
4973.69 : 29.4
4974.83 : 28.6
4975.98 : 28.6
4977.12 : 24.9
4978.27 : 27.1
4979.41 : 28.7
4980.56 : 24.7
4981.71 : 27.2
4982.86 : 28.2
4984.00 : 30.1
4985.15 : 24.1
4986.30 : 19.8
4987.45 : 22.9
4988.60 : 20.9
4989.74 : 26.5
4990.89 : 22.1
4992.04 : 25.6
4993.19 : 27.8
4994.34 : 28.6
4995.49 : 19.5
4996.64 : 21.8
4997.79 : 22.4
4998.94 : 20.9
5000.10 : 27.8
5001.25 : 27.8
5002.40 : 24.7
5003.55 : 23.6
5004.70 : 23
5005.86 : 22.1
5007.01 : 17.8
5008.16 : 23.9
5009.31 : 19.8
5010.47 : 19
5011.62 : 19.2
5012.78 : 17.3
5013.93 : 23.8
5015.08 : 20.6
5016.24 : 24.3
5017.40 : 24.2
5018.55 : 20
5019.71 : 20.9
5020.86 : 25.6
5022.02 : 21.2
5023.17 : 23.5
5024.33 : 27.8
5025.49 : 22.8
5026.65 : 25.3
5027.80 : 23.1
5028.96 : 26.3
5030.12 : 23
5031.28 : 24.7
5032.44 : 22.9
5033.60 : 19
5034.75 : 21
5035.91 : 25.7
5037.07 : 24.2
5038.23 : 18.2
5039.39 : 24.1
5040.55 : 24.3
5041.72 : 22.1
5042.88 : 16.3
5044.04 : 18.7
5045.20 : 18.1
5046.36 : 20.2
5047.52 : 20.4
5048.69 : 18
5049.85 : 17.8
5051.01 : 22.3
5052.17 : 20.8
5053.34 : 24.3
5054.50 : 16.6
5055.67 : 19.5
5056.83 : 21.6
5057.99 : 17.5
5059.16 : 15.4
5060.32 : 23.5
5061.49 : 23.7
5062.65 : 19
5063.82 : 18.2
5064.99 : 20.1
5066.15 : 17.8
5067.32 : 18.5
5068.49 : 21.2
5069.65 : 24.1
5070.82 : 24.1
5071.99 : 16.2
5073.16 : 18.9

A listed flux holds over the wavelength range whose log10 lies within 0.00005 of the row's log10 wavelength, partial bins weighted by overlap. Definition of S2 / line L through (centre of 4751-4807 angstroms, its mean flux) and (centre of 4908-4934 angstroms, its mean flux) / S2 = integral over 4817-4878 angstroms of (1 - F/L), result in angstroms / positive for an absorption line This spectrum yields 8.2 angstroms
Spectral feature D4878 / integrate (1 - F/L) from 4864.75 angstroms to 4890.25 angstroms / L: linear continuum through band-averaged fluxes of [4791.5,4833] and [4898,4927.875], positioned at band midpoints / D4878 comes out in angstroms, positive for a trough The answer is 2.4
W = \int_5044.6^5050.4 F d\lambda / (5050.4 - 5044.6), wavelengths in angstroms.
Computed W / 18.9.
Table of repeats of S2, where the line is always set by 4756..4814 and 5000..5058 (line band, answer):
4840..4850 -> -0.6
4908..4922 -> -5.0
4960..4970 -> -3.2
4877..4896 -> -3.6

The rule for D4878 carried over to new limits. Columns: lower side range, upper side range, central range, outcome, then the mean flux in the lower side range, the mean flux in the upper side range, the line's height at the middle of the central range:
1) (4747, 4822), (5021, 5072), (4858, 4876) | -1.0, 21.5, 21.3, 21.5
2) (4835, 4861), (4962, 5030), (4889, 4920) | -4.8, 23.2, 24.6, 23.8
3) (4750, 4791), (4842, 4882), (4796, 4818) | 0.6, 21.6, 22.8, 22.1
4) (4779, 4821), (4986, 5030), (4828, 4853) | -1.6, 21.4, 23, 21.8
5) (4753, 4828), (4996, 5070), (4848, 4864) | -0.9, 21.6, 21.6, 21.6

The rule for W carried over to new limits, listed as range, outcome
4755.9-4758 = 21.5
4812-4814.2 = 23.4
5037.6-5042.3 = 22.2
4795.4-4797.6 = 21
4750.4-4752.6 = 25.6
